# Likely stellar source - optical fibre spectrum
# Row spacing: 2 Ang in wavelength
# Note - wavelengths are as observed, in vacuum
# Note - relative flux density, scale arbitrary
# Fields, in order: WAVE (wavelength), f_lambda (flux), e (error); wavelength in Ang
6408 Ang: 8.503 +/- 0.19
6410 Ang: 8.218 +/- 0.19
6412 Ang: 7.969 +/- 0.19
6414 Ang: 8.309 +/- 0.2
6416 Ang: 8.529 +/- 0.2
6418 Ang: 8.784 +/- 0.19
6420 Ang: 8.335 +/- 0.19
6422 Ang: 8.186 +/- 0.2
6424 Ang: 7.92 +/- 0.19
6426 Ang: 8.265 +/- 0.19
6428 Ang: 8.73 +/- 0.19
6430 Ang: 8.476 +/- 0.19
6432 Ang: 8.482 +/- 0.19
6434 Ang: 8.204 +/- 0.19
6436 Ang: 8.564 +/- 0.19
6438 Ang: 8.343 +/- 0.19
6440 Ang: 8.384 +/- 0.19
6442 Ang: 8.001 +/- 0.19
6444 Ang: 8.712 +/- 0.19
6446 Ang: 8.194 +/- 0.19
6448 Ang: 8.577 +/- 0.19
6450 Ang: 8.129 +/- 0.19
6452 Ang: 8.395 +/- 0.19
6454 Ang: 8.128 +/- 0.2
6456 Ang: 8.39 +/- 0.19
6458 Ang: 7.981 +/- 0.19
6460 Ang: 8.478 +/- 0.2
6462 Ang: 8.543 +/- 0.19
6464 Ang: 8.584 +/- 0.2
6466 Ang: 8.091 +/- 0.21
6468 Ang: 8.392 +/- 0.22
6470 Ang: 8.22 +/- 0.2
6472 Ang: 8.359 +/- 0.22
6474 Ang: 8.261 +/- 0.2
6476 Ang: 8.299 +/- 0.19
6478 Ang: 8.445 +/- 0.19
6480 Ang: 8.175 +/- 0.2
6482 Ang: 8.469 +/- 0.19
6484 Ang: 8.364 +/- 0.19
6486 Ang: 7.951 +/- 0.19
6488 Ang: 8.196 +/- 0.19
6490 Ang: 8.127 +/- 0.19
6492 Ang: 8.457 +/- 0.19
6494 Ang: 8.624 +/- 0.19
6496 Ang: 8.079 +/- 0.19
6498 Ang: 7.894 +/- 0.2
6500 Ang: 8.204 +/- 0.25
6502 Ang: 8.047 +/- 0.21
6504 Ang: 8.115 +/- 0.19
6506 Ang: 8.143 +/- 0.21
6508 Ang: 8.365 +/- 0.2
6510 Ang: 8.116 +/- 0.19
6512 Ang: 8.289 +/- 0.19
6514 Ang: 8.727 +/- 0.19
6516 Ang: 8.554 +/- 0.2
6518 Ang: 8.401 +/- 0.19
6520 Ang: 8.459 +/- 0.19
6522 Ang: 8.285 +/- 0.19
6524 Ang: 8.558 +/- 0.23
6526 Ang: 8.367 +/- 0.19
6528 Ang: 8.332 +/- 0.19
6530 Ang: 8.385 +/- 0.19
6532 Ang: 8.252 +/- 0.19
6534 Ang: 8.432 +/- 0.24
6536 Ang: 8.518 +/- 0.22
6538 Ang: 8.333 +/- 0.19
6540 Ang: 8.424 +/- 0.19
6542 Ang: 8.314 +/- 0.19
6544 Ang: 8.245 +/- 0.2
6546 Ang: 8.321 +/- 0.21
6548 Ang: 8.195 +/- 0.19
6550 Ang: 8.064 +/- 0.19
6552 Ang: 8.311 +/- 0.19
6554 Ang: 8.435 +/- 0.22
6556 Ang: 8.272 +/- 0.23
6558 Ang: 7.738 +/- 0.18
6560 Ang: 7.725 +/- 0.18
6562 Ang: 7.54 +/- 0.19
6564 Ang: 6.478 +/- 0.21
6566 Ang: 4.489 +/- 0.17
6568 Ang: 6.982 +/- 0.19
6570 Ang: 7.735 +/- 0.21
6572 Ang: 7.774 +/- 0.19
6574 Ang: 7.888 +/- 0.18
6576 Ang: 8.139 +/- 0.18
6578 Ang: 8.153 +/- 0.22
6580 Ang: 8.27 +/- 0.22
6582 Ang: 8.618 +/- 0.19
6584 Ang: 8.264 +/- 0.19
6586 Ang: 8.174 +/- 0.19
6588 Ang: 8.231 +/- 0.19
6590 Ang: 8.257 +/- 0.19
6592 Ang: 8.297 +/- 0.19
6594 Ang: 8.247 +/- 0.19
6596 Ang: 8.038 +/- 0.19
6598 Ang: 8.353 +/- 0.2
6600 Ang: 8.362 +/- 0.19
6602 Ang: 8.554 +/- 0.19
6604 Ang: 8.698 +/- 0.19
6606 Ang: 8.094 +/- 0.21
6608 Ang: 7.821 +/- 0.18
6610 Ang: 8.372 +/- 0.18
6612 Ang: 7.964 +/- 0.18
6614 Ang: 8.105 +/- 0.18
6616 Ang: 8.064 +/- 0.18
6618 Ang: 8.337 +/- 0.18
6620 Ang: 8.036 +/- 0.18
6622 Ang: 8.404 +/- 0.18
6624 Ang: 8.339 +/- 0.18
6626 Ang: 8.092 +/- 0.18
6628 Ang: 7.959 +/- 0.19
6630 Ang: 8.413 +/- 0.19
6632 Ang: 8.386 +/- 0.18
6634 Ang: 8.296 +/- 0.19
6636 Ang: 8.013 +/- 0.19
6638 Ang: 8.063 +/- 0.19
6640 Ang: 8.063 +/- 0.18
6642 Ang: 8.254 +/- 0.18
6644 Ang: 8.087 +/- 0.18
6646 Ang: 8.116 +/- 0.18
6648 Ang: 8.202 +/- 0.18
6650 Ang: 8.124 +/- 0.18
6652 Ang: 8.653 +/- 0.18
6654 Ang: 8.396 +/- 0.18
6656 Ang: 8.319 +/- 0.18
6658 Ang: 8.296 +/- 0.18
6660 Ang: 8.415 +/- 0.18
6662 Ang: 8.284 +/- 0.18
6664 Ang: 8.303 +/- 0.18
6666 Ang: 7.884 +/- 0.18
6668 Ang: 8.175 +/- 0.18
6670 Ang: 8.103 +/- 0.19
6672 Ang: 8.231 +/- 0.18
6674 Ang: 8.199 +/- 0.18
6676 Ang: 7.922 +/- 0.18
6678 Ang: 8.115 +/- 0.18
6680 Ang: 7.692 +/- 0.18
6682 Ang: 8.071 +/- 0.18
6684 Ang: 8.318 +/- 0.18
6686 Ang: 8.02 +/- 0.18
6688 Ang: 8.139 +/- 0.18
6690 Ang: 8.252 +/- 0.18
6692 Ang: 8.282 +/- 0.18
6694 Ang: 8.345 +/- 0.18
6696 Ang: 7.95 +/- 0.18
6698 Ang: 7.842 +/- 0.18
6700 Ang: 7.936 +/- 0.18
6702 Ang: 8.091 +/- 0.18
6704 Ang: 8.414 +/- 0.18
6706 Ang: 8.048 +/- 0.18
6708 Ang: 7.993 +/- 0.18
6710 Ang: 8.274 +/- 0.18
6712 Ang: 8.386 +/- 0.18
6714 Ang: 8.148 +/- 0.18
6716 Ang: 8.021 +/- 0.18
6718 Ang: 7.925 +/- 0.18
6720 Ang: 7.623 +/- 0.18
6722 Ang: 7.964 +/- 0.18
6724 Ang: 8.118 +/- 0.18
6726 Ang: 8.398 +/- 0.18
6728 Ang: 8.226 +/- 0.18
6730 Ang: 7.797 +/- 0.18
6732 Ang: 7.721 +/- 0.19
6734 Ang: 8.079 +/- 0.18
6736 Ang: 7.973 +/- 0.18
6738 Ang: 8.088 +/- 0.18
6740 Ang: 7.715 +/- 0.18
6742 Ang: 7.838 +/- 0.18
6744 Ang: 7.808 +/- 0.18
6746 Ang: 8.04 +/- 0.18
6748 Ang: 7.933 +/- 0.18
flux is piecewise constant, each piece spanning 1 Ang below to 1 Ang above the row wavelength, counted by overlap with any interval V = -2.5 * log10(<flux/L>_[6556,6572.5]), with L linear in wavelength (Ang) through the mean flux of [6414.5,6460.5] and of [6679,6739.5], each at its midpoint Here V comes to 0.16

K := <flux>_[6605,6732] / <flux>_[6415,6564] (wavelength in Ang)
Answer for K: 0.98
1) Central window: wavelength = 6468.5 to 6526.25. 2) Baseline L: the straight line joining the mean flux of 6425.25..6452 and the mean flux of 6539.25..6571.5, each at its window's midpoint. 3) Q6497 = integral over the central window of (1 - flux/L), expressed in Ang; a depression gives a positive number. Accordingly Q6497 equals -1.82 Ang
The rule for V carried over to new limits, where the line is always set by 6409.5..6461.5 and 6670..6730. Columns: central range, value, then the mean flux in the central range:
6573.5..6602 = -0.01 mag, 8.25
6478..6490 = 0.01 mag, 8.24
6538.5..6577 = 0.07 mag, 7.75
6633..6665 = -0.01 mag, 8.24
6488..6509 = 0.01 mag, 8.21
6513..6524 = -0.03 mag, 8.49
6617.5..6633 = -0.01 mag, 8.24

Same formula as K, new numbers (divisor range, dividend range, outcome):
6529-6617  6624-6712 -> 1.02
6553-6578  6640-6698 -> 1.10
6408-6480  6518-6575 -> 0.96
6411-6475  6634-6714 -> 0.98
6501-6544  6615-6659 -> 0.98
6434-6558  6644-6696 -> 0.99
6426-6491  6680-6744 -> 0.97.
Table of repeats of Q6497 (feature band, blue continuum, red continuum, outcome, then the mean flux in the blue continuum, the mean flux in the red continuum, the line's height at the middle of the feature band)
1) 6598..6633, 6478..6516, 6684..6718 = -0.2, 8.25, 8.13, 8.18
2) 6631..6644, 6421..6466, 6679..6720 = 0.0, 8.34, 8.1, 8.16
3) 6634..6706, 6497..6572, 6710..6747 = -1.3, 8.05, 8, 8.02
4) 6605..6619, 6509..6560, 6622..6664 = 0.3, 8.32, 8.24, 8.27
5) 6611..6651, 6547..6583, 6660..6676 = -0.8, 7.71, 8.17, 8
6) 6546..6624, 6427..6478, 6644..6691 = 2.4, 8.36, 8.18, 8.25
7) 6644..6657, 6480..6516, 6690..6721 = -0.2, 8.25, 8.09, 8.13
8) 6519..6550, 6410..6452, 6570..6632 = -0.3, 8.35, 8.21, 8.26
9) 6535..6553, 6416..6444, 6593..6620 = -0.1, 8.38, 8.22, 8.28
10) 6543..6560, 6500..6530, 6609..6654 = 0.3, 8.34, 8.2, 8.29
